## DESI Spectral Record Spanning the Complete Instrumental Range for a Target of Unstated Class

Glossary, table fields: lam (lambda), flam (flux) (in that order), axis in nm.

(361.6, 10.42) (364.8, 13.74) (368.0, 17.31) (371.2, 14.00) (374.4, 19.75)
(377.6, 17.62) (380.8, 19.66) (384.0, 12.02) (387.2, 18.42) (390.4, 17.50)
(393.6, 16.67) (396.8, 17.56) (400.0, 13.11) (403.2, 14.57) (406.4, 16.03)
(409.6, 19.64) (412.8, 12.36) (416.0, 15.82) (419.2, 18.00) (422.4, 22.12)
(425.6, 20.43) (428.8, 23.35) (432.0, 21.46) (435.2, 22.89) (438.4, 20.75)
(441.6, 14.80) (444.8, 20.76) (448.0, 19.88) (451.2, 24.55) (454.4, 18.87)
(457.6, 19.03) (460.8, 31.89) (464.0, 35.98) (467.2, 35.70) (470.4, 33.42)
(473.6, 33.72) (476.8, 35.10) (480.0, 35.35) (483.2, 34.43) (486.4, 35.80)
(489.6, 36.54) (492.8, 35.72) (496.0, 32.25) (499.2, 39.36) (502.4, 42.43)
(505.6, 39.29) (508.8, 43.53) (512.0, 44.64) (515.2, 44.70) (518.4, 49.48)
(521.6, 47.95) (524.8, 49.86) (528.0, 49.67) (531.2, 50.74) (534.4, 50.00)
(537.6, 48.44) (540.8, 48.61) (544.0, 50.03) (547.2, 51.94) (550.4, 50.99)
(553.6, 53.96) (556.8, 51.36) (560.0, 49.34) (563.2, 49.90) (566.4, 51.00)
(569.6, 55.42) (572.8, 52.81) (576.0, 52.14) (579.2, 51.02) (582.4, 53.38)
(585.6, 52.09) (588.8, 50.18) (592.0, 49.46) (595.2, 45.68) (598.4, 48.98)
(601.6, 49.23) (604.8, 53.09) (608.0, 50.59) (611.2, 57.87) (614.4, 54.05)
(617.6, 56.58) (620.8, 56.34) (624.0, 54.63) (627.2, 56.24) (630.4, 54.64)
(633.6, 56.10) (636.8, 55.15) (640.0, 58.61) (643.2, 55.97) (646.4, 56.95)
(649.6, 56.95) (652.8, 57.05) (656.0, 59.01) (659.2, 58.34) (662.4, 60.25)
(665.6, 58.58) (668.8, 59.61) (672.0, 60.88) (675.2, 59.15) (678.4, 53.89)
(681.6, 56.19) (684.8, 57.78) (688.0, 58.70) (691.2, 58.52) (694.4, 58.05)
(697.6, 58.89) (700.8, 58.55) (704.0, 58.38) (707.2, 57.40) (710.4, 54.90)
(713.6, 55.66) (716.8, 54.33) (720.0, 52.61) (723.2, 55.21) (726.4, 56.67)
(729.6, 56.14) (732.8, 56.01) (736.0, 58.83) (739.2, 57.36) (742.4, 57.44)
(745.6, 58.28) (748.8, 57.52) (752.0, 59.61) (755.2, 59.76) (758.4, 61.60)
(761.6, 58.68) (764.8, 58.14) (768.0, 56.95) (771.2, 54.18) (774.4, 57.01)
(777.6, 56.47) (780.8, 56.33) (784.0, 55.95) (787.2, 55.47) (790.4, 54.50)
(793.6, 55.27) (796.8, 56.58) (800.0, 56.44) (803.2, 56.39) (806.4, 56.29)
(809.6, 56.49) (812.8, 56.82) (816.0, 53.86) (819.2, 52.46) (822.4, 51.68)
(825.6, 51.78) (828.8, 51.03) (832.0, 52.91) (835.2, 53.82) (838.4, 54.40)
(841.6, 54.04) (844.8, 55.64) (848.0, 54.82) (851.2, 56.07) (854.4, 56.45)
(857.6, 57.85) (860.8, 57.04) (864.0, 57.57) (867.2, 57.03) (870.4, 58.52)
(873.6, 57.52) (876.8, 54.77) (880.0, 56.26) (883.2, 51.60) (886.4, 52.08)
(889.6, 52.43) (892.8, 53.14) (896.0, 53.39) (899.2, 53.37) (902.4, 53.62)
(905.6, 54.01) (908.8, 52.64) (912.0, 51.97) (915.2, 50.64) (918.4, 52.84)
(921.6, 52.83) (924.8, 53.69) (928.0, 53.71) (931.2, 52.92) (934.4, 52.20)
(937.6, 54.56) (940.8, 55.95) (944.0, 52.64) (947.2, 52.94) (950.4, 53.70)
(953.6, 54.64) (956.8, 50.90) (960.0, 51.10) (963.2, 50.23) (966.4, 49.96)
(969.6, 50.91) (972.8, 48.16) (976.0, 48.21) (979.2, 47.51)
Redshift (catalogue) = 0.153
